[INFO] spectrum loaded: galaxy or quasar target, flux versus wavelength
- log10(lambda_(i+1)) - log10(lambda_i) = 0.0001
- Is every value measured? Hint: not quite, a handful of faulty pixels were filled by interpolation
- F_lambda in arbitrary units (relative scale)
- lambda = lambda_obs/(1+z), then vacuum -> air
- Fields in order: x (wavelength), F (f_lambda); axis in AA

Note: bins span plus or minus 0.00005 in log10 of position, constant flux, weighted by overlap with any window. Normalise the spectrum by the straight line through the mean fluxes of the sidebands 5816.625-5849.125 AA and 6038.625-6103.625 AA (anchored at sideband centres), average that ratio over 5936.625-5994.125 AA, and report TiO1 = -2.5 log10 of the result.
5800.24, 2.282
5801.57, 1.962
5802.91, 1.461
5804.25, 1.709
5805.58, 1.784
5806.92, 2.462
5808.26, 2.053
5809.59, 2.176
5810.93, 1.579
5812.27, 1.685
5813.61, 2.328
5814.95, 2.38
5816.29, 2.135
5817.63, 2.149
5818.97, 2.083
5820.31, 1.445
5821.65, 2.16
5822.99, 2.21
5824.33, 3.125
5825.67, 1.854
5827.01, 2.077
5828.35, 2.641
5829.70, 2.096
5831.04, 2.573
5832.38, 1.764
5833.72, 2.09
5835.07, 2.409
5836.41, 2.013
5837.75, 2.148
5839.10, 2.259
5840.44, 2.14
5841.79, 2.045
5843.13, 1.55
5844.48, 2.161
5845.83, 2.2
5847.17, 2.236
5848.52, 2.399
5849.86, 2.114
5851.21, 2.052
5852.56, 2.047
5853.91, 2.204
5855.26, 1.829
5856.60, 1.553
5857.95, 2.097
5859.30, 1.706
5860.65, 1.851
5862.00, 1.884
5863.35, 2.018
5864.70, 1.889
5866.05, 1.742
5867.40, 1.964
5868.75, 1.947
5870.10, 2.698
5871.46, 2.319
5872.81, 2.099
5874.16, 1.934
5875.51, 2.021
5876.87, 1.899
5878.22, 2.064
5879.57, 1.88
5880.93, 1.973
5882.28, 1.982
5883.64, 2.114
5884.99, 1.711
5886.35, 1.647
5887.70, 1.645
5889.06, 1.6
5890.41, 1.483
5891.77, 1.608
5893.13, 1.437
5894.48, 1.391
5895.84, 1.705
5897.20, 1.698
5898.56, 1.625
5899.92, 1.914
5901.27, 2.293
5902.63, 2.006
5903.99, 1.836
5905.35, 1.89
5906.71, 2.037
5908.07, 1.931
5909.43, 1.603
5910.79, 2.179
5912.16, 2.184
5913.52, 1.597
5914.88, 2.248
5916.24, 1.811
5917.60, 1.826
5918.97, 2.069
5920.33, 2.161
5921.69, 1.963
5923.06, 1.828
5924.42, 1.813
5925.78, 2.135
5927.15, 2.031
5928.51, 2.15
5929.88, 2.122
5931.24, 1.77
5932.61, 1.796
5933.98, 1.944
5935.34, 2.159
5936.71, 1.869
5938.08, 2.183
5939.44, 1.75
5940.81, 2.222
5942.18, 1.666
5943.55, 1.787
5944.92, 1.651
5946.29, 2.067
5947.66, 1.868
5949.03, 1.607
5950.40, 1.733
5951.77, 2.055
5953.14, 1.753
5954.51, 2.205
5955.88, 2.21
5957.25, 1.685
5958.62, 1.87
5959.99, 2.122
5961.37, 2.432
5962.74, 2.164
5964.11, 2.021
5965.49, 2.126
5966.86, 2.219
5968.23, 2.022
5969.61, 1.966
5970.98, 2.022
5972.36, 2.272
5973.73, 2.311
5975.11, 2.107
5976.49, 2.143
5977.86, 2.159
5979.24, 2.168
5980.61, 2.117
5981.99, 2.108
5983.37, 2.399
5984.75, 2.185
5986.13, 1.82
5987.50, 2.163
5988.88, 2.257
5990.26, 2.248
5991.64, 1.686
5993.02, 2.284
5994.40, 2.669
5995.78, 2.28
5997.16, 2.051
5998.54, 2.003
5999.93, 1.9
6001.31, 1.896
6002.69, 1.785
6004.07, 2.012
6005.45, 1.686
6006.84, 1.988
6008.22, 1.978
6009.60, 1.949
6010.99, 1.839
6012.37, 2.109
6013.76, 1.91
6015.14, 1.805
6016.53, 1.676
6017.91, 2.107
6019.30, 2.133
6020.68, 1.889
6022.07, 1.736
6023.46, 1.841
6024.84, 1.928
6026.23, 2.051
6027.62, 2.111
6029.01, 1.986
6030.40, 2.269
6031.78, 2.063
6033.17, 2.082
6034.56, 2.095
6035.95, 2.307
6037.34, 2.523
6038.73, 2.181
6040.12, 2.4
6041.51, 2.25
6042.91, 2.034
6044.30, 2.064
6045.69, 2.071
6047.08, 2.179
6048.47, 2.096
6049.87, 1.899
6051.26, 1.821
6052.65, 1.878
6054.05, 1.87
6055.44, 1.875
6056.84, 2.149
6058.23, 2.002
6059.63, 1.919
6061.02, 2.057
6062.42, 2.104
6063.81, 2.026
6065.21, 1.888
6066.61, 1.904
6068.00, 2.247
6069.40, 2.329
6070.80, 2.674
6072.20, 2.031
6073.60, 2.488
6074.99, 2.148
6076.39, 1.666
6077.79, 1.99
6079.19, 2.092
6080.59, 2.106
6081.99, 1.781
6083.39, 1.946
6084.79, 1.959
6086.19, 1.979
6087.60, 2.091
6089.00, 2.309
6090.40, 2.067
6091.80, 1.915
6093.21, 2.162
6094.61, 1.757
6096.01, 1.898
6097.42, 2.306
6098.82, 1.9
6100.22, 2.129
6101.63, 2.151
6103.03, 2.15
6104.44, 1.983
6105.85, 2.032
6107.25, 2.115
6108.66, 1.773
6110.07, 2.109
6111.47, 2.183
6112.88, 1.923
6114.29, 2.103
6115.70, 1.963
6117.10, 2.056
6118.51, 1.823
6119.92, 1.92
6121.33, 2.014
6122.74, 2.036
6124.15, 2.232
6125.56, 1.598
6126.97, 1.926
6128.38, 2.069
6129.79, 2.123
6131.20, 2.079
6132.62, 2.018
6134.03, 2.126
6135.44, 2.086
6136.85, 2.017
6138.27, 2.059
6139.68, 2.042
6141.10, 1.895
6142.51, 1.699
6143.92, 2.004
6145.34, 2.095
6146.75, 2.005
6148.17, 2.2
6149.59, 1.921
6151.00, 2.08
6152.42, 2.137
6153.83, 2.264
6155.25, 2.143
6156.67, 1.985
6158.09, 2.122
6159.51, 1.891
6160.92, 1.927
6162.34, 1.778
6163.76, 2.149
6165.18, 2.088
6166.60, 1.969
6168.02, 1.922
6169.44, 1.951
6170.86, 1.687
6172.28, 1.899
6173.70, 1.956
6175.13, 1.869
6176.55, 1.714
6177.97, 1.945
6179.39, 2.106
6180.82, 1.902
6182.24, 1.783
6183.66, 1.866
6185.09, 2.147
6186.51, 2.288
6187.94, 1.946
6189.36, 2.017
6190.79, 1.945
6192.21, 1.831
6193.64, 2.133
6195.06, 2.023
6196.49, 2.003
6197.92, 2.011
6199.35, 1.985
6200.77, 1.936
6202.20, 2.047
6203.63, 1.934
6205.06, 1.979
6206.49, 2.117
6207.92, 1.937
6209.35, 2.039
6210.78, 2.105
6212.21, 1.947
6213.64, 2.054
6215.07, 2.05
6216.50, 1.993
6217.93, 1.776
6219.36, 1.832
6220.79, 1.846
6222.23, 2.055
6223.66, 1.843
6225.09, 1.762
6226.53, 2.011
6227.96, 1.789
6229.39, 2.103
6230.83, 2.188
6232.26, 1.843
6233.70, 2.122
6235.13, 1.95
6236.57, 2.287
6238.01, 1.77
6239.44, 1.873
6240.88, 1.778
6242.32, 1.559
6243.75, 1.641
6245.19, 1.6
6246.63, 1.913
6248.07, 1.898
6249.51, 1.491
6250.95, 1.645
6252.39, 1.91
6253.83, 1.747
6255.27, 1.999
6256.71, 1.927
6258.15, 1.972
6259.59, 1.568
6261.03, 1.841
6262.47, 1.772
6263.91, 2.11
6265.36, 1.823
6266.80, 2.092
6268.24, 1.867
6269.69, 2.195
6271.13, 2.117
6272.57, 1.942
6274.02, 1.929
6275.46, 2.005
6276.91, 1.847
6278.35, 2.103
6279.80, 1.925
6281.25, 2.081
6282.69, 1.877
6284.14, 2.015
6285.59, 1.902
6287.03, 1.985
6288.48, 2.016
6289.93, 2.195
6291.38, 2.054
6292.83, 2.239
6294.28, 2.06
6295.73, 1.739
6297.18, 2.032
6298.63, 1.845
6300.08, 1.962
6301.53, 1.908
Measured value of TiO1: 0.030 mag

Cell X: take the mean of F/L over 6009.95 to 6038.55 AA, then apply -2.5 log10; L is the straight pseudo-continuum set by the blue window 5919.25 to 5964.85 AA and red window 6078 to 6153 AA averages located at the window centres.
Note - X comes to -0.018 mag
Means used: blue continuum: 1.96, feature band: 2.03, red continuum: 2.02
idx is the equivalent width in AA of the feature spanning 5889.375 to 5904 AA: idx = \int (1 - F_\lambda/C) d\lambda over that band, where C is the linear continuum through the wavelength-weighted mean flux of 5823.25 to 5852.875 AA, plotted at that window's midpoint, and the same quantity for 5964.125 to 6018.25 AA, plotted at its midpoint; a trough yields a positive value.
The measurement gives 2.9 AA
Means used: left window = 2.18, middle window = 1.72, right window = 2.06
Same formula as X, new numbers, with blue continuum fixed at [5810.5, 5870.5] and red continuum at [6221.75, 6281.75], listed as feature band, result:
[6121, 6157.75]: -0.046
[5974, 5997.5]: -0.081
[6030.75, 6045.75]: -0.105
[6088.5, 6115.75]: -0.044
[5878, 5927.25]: 0.107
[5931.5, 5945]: 0.070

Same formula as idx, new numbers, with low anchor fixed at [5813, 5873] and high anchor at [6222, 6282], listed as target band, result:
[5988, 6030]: 0.54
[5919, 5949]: 1.67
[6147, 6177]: -0.62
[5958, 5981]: -1.03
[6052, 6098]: -1.38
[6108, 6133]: -0.39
